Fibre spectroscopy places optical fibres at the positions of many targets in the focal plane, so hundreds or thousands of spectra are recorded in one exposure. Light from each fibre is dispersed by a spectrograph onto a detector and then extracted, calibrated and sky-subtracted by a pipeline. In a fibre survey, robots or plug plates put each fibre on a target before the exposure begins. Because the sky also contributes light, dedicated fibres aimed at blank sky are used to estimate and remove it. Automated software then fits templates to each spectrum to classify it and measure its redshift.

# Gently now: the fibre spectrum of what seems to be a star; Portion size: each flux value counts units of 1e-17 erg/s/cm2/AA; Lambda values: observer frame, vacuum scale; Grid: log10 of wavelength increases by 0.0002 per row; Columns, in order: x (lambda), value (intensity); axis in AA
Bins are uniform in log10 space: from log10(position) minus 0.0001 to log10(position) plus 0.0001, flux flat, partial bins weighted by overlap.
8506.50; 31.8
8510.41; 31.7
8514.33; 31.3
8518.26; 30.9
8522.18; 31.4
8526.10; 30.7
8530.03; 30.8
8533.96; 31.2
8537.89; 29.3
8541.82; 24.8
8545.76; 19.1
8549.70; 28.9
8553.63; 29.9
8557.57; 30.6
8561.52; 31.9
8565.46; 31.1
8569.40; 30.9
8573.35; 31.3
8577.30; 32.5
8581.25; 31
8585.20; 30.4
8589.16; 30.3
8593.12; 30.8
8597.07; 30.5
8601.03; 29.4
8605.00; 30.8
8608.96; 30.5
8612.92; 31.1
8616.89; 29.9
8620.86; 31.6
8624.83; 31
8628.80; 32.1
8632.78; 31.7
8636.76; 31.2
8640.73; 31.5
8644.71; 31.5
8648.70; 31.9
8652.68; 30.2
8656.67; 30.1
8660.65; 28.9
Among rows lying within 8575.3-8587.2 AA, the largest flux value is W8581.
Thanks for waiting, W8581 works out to 32.5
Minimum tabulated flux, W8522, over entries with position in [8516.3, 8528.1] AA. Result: 30.7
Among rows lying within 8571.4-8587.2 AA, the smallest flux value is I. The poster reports 30.4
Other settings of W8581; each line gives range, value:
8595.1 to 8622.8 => 31.6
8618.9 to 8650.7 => 32.1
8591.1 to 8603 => 30.8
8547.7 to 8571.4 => 31.9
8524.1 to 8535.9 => 31.2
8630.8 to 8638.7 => 31.7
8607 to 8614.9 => 31.1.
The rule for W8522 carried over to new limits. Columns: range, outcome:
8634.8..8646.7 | 31.2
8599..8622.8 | 29.4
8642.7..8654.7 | 30.2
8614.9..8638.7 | 29.9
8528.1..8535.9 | 30.8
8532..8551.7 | 19.1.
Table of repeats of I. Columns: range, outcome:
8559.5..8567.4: 31.1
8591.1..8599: 30.5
